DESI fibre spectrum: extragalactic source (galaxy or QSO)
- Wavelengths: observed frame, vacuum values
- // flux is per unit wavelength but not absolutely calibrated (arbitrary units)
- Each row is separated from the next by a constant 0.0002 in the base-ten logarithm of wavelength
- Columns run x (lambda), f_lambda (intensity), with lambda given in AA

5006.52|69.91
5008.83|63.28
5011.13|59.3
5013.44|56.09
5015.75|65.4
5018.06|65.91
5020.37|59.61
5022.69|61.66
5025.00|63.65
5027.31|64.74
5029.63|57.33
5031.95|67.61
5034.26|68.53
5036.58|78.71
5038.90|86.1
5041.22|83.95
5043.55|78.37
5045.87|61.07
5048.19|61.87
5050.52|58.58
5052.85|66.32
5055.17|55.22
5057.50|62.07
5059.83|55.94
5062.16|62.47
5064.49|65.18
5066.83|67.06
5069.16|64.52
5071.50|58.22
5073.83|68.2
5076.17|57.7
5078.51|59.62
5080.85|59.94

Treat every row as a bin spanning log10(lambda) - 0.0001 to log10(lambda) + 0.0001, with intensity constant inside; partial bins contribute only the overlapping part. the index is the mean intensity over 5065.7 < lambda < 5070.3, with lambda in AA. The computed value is 65.8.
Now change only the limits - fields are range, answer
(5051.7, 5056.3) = 60.9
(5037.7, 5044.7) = 82.7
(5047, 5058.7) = 60.8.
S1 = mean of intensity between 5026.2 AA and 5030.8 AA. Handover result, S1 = 60.9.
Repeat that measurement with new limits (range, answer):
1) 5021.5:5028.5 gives 63.3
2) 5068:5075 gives 63.6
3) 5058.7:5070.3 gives 63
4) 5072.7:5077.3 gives 62.9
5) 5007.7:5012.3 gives 61.3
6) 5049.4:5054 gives 62.4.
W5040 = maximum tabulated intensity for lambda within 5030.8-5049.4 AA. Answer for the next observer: 86.1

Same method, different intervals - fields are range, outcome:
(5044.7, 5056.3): 66.32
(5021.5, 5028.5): 64.74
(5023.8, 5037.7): 78.71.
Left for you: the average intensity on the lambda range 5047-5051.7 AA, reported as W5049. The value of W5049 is 60.2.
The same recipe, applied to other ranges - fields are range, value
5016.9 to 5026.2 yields 62.7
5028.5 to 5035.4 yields 64.6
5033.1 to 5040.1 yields 77.9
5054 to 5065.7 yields 60.2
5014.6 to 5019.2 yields 65.7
